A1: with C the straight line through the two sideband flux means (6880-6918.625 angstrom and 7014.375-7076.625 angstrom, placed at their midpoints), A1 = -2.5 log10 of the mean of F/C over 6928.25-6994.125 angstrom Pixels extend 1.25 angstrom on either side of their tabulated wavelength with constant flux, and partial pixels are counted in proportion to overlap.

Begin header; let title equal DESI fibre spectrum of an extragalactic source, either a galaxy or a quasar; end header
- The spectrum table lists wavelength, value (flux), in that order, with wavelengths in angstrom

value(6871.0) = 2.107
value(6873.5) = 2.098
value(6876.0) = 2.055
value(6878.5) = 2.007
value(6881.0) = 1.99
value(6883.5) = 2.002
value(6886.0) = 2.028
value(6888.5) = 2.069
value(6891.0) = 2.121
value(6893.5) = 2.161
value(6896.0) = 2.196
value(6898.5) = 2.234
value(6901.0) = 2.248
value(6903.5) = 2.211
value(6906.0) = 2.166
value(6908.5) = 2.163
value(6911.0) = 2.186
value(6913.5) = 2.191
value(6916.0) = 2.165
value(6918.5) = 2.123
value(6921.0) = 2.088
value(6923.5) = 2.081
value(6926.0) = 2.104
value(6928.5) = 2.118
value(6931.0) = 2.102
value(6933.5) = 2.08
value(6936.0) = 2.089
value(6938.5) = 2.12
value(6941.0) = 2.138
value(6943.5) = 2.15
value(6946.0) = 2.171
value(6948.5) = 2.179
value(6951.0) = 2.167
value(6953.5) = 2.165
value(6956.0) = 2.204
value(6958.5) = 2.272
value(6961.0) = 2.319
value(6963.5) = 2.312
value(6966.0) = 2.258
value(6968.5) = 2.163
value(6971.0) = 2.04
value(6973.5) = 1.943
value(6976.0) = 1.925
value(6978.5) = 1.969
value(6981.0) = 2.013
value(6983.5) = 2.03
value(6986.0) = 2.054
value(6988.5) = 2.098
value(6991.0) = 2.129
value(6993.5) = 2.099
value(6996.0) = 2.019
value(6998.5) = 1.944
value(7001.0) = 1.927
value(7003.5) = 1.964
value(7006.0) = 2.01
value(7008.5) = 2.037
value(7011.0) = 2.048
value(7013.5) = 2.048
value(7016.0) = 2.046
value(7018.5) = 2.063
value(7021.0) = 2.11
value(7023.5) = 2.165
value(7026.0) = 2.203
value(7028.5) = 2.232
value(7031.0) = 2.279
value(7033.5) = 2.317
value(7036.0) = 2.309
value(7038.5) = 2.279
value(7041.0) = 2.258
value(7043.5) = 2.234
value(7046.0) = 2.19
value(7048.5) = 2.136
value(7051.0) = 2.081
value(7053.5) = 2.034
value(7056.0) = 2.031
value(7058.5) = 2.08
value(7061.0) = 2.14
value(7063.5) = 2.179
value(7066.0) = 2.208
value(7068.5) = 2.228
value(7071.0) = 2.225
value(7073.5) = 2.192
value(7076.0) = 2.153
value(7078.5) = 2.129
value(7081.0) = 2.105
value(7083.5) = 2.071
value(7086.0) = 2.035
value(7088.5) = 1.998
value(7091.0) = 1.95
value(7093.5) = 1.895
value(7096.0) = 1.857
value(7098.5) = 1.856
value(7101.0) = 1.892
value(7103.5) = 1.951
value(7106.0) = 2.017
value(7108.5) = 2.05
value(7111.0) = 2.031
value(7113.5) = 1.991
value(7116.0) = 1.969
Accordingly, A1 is 0.02 mag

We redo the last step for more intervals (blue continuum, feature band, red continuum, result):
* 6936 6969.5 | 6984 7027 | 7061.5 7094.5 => 0.054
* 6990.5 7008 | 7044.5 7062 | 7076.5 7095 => -0.041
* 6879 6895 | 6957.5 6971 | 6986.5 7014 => -0.104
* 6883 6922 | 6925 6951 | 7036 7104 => 0.006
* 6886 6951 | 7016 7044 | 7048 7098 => -0.058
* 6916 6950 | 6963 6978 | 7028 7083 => 0.025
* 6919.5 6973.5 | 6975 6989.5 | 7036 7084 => 0.073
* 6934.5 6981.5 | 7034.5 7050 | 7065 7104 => -0.078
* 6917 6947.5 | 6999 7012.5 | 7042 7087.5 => 0.069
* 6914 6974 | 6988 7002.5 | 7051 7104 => 0.044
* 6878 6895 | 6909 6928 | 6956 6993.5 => -0.029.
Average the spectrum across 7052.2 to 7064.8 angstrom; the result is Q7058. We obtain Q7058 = 2.09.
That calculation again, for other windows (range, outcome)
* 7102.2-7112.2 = 2.01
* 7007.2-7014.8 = 2.04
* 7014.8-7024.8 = 2.1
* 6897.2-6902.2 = 2.24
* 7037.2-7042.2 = 2.27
